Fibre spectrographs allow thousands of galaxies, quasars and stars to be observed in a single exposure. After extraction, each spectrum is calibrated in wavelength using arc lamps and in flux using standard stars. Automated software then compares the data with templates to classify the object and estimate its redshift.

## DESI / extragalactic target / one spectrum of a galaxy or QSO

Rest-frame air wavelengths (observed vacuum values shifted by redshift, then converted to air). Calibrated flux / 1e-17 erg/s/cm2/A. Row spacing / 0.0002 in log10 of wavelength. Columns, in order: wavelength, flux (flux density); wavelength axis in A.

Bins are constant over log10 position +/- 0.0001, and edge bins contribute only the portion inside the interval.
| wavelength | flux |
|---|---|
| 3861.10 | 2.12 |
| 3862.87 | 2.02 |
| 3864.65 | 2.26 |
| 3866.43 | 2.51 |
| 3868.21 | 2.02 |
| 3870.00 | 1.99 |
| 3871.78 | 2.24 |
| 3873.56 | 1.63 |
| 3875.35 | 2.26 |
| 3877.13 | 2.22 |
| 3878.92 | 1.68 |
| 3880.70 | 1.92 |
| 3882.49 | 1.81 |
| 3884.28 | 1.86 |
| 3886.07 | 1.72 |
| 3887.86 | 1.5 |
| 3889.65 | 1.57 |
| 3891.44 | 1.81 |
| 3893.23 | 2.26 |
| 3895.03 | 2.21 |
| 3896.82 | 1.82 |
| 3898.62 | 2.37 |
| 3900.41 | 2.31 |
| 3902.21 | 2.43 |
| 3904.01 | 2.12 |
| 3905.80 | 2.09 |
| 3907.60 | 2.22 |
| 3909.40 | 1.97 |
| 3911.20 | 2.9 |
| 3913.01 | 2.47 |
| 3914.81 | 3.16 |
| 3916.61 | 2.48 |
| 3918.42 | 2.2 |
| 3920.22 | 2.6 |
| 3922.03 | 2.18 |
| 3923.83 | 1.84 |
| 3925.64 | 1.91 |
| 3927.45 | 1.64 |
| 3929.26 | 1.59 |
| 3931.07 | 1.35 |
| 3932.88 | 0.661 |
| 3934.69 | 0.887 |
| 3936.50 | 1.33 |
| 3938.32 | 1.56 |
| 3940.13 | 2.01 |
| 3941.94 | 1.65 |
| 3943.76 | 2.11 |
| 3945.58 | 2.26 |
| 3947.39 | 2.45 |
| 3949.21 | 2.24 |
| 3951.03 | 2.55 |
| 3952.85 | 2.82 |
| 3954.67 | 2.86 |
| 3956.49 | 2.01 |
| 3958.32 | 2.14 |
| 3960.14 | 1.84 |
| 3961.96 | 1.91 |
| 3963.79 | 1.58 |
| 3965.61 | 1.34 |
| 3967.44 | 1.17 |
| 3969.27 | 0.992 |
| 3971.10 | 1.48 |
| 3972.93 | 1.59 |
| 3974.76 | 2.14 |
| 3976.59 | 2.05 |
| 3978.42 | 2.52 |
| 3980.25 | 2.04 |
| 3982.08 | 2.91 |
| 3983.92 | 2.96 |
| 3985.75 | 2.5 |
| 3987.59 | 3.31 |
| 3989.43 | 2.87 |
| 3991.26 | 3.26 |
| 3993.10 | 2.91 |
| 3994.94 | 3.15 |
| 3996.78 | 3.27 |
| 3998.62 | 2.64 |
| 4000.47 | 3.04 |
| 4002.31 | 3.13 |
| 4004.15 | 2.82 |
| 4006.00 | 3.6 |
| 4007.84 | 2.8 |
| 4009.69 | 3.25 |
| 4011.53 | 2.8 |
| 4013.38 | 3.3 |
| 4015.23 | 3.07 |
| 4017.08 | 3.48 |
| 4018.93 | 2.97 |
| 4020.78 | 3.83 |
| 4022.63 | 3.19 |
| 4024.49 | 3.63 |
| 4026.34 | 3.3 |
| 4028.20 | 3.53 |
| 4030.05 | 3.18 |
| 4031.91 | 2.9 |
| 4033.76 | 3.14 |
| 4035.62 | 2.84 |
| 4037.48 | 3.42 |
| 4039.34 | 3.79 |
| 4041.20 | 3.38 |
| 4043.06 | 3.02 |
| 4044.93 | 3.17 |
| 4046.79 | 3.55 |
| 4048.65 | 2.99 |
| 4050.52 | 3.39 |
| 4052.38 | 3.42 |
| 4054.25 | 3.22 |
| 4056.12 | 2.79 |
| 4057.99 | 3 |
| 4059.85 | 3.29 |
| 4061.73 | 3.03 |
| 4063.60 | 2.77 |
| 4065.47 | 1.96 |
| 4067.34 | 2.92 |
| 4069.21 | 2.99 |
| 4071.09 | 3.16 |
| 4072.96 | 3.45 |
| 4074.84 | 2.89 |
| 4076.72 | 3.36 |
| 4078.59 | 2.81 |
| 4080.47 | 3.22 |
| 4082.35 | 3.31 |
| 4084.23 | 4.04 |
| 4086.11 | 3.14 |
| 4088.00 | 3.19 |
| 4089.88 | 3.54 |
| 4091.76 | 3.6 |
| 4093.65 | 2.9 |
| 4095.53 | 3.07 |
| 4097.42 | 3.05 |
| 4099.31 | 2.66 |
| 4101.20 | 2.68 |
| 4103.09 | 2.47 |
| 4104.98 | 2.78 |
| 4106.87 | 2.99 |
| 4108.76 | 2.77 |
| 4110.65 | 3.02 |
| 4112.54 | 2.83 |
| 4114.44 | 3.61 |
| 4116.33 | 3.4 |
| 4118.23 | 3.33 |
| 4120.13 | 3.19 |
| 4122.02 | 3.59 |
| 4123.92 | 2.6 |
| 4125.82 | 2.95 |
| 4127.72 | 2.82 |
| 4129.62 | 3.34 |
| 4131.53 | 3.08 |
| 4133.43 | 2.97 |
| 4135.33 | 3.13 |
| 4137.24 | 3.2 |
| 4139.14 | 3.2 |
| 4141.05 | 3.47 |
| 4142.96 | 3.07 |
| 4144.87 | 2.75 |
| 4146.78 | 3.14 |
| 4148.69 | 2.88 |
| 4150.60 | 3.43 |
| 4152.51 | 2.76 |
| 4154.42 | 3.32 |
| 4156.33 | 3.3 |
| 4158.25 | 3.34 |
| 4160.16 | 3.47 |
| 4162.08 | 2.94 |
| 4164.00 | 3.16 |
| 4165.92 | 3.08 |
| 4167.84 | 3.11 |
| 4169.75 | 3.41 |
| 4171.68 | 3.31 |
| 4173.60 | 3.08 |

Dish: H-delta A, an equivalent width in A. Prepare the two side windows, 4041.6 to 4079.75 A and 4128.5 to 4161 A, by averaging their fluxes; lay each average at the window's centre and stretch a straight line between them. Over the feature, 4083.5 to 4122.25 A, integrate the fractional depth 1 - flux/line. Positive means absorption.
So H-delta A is -0.1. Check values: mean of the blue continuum 3.06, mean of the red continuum 3.17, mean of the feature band 3.12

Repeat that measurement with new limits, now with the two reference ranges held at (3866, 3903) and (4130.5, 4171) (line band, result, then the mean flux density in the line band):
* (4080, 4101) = -2.4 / 3.23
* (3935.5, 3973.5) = 6.6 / 1.9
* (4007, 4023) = -3.9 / 3.19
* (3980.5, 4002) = -4.3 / 2.96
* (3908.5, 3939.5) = 3.4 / 1.92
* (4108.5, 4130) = -0.8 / 3.13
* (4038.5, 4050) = -2.7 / 3.31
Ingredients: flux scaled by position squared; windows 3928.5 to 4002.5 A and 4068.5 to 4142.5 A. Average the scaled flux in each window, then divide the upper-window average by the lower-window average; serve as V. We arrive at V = 1.54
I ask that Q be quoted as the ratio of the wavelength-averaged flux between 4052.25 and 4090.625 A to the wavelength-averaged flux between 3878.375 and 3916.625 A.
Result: 1.5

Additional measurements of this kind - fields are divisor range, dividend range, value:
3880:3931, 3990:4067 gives 1.50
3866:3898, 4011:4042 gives 1.69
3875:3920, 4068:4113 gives 1.44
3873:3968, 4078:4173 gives 1.57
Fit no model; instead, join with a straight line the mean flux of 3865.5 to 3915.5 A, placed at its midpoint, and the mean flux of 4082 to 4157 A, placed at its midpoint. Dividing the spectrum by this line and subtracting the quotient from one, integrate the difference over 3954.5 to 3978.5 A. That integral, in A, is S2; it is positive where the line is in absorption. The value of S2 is 6.5 A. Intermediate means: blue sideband 2.11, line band 1.77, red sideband 3.11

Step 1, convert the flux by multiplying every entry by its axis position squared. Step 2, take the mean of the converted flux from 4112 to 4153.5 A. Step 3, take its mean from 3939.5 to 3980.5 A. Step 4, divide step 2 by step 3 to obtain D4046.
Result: 1.7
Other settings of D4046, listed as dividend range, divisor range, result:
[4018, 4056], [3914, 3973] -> 1.82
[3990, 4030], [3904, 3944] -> 1.71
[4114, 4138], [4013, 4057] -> 1.01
